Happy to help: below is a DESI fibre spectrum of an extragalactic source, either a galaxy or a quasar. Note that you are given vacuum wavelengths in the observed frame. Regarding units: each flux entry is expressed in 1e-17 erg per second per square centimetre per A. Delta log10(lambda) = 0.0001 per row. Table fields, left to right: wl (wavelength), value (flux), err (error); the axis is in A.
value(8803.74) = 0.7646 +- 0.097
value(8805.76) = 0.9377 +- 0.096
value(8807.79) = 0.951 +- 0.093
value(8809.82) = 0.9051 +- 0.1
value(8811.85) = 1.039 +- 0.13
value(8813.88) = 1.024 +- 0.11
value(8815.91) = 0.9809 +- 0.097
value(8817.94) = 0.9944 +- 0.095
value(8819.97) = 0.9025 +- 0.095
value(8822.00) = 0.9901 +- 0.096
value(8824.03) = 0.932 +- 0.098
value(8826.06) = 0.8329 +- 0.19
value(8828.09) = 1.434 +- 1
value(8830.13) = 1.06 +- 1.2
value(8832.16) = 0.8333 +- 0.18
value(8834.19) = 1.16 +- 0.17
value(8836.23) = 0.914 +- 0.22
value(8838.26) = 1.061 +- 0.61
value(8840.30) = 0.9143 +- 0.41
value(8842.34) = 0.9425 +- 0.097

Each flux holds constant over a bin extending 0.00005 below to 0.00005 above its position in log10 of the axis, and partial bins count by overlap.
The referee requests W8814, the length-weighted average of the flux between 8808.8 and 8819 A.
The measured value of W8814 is 0.988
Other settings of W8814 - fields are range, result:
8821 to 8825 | 0.962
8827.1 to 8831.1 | 1.25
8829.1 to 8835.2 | 1.02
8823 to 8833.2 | 1.02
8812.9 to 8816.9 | 1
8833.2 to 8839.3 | 1.04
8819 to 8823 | 0.947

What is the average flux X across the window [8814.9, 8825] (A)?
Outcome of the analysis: 0.96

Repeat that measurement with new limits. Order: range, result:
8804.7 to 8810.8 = 0.93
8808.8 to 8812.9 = 0.972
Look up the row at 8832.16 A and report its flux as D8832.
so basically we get 0.8333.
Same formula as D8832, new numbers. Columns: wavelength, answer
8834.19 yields 1.16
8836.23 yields 0.914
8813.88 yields 1.024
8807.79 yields 0.951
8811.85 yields 1.039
